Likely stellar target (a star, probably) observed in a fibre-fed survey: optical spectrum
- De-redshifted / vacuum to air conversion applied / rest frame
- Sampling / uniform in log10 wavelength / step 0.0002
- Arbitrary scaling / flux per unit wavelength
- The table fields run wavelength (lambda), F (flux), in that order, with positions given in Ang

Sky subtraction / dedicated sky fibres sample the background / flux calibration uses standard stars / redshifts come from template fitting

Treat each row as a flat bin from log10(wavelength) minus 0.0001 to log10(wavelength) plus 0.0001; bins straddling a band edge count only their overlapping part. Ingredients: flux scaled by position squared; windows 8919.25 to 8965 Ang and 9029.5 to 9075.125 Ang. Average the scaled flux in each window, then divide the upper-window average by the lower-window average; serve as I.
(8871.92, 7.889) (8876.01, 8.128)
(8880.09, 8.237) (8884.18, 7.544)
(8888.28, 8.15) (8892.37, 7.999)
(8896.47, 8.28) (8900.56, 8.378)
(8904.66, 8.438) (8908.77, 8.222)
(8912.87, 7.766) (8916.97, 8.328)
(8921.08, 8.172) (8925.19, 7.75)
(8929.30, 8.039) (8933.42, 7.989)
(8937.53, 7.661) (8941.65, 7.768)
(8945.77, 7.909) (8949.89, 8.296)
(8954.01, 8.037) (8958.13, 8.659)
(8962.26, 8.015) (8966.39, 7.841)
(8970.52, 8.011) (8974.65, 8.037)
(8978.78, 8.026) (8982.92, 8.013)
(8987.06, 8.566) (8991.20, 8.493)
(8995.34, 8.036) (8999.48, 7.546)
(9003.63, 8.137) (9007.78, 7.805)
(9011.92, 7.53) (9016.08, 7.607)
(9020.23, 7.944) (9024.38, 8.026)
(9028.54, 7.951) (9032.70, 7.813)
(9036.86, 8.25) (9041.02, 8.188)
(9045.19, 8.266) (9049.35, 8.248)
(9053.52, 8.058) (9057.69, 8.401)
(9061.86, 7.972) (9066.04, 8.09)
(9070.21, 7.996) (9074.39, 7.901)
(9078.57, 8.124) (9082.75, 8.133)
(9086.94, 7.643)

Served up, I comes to 1.04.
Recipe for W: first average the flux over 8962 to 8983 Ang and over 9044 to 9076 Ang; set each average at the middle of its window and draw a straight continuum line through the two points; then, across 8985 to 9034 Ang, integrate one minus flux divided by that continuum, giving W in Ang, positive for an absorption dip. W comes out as 0.5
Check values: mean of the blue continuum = 7.99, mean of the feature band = 7.96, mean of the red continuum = 8.12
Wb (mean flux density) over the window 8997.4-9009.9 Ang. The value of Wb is 7.83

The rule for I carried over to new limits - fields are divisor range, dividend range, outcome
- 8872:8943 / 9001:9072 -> 1.02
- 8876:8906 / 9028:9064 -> 1.03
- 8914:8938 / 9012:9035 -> 1.00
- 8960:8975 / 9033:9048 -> 1.04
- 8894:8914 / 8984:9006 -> 1.01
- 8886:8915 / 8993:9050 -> 1.00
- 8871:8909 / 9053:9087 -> 1.03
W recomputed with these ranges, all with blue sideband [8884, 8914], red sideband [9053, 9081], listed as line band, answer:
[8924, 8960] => 0.49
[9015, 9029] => 0.35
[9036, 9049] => -0.24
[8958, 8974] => 0.11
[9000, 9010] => 0.25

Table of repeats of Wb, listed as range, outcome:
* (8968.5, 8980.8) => 8.03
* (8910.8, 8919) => 8.06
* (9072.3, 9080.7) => 8.01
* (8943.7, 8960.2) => 8.23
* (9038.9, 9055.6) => 8.19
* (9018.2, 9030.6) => 7.97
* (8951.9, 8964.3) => 8.24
